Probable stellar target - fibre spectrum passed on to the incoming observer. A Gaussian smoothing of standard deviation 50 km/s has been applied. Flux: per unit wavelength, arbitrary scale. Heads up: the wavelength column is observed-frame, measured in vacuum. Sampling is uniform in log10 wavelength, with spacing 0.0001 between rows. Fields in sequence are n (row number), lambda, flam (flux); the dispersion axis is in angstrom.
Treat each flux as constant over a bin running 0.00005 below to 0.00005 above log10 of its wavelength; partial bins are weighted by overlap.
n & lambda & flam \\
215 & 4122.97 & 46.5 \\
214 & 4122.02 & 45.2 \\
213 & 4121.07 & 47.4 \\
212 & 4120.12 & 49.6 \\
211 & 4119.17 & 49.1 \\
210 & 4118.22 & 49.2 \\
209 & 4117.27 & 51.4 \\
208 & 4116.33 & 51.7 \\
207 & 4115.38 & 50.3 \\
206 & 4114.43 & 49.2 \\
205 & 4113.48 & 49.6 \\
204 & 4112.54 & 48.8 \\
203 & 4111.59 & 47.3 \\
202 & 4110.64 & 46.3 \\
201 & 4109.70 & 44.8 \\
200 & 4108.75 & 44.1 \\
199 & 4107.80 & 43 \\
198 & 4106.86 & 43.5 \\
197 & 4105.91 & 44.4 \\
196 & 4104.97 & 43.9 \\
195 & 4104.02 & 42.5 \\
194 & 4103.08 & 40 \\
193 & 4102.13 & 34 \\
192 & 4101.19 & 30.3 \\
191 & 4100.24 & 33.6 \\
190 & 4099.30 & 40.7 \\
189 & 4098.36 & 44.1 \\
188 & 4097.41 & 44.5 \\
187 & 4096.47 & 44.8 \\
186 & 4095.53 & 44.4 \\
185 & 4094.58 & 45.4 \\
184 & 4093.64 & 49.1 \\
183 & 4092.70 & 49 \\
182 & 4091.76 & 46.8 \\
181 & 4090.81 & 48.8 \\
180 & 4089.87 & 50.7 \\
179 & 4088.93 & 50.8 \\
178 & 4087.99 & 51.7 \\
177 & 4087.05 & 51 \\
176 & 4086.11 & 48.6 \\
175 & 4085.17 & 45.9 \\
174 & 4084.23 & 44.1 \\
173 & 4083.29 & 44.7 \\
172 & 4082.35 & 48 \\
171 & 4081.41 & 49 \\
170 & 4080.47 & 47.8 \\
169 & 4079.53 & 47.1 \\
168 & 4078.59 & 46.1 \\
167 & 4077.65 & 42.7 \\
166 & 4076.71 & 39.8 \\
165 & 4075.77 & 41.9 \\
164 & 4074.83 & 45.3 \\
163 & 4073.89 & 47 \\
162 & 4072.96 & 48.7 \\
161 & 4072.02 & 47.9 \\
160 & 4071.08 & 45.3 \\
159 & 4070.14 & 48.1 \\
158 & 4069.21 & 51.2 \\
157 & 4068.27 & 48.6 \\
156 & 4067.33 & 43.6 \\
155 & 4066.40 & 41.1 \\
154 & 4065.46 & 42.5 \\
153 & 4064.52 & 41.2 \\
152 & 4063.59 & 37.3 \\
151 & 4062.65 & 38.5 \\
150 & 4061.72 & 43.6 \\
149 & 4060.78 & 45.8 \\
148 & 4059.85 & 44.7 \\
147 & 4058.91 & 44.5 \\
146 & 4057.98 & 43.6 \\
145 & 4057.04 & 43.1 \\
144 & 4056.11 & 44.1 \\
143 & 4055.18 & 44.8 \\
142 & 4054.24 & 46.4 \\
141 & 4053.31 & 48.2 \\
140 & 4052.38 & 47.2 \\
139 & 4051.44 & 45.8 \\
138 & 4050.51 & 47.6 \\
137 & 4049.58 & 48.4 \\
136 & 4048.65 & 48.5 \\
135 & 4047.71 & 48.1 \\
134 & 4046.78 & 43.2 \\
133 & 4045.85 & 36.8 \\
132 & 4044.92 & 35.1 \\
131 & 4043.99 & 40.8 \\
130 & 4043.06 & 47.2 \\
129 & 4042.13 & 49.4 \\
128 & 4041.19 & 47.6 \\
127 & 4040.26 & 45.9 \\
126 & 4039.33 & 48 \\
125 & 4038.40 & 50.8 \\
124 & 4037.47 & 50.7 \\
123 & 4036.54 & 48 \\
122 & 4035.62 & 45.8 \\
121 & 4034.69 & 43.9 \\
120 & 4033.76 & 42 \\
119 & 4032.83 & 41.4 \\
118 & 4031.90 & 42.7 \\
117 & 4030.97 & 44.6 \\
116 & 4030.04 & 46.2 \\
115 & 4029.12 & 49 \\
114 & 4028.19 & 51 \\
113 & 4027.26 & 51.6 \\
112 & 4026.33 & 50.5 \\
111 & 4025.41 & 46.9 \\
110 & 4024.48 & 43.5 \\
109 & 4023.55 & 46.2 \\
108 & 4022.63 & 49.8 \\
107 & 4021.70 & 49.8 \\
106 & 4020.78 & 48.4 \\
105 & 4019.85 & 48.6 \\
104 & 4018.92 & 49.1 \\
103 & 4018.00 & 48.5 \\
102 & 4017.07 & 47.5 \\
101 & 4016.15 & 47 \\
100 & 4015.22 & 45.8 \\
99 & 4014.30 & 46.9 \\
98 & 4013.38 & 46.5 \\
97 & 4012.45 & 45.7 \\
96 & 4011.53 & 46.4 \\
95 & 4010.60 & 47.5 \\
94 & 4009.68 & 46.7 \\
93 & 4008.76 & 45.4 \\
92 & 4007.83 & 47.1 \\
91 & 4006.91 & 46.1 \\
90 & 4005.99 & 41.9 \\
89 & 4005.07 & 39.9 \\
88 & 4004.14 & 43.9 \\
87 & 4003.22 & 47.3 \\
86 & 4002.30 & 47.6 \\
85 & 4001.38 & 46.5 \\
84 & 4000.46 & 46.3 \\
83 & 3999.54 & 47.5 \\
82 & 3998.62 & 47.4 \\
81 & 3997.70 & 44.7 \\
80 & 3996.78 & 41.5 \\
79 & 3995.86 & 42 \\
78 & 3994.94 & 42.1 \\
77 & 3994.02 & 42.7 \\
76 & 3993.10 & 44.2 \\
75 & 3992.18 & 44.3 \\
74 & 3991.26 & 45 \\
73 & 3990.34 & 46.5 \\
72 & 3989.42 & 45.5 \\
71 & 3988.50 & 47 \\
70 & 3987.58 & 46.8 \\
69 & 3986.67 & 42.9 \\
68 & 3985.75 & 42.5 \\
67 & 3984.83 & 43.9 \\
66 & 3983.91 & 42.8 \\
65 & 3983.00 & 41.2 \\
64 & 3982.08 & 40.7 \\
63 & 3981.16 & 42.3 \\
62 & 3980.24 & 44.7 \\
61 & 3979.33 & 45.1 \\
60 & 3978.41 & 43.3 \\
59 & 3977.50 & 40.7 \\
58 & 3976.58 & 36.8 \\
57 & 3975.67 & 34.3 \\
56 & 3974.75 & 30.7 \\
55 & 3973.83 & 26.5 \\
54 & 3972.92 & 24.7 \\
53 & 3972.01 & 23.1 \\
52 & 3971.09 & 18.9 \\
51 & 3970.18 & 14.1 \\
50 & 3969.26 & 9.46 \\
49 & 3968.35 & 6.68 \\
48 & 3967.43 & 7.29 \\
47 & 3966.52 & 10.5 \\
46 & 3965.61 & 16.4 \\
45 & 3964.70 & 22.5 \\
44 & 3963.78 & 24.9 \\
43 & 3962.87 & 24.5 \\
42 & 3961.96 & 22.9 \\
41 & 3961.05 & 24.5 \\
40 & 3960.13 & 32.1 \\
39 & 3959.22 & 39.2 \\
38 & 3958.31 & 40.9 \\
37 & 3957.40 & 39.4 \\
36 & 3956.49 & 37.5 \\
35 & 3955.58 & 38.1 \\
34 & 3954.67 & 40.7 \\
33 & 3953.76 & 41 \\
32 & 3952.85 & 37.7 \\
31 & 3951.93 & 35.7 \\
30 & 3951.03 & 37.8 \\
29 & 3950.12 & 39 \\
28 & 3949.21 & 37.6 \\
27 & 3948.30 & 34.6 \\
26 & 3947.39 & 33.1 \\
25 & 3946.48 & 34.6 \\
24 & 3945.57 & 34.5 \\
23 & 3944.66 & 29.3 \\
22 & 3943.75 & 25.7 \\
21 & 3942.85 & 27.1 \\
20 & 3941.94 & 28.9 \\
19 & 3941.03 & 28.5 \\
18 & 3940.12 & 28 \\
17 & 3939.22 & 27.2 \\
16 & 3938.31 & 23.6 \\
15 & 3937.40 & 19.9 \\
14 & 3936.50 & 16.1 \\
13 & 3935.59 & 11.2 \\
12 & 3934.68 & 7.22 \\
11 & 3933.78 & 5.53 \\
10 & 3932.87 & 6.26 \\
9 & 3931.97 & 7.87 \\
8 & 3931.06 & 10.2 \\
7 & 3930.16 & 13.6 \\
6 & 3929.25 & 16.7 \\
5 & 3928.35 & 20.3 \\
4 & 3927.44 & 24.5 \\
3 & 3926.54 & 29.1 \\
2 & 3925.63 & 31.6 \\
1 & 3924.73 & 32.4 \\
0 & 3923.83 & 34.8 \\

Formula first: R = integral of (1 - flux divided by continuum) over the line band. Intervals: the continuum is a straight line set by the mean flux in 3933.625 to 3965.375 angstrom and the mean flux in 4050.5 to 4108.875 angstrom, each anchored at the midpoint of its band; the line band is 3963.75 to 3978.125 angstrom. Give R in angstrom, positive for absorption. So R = 4.6 angstrom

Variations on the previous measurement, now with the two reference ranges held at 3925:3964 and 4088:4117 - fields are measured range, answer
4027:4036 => -2.1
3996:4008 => -4.0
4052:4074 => -2.3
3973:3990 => -5.0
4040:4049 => -1.3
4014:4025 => -3.7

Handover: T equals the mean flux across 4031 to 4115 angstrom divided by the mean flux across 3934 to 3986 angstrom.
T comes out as 1.51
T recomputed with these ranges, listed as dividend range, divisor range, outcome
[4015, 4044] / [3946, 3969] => 1.56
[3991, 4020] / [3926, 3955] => 1.80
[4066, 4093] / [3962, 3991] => 1.47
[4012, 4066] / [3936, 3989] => 1.45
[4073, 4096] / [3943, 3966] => 1.43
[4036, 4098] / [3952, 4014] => 1.22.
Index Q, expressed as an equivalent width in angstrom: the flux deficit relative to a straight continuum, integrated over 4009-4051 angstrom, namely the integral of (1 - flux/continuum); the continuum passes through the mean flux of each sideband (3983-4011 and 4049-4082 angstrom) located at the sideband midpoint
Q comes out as -1.50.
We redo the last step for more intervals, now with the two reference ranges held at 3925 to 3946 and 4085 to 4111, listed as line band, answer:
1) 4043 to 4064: -3.4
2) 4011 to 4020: -4.1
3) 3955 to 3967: -2.3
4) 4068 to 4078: -1.3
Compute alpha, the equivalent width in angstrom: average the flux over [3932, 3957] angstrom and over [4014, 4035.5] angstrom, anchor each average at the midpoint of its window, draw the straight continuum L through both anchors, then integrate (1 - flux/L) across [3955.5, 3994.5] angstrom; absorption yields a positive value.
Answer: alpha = 2.4 angstrom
